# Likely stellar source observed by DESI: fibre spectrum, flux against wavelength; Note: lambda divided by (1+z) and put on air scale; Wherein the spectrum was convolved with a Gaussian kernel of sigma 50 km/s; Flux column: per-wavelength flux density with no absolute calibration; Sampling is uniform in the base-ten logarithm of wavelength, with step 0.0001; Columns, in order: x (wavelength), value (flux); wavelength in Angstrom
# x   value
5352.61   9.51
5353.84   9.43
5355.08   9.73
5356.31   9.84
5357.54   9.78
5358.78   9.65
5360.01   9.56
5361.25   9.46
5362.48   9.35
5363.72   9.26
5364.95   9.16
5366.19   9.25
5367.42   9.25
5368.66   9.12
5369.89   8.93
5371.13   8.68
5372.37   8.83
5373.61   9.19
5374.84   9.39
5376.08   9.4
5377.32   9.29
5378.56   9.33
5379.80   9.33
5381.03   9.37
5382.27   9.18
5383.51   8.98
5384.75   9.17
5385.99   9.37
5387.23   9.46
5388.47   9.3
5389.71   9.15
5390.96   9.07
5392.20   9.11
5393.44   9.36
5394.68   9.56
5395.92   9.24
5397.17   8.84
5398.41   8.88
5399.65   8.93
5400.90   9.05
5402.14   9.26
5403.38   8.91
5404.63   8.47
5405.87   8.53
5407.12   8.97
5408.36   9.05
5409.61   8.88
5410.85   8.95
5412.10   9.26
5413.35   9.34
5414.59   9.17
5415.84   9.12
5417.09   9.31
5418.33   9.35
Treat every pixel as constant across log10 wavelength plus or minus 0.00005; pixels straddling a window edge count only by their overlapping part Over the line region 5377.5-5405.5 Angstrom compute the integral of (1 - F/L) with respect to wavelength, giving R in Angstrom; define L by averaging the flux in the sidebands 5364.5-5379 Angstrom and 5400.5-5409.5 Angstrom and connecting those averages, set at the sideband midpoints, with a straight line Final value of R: -0.5 Angstrom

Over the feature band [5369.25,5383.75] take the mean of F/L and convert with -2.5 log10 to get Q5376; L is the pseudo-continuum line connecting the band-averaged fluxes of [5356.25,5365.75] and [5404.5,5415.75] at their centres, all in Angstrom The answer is 0.02 mag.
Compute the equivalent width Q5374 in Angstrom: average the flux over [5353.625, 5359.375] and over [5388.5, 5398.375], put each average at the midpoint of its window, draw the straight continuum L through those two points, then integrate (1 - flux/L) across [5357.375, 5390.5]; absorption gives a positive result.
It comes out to 0.7 Angstrom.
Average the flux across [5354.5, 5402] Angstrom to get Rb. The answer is 9.26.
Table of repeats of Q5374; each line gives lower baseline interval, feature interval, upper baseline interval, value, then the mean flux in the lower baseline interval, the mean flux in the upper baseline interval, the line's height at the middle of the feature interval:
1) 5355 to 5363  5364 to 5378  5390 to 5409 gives 0.45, 9.62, 9.01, 9.44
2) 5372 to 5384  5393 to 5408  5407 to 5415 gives 0.25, 9.24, 9.1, 9.15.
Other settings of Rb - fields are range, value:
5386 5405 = 9.12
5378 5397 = 9.25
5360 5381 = 9.22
